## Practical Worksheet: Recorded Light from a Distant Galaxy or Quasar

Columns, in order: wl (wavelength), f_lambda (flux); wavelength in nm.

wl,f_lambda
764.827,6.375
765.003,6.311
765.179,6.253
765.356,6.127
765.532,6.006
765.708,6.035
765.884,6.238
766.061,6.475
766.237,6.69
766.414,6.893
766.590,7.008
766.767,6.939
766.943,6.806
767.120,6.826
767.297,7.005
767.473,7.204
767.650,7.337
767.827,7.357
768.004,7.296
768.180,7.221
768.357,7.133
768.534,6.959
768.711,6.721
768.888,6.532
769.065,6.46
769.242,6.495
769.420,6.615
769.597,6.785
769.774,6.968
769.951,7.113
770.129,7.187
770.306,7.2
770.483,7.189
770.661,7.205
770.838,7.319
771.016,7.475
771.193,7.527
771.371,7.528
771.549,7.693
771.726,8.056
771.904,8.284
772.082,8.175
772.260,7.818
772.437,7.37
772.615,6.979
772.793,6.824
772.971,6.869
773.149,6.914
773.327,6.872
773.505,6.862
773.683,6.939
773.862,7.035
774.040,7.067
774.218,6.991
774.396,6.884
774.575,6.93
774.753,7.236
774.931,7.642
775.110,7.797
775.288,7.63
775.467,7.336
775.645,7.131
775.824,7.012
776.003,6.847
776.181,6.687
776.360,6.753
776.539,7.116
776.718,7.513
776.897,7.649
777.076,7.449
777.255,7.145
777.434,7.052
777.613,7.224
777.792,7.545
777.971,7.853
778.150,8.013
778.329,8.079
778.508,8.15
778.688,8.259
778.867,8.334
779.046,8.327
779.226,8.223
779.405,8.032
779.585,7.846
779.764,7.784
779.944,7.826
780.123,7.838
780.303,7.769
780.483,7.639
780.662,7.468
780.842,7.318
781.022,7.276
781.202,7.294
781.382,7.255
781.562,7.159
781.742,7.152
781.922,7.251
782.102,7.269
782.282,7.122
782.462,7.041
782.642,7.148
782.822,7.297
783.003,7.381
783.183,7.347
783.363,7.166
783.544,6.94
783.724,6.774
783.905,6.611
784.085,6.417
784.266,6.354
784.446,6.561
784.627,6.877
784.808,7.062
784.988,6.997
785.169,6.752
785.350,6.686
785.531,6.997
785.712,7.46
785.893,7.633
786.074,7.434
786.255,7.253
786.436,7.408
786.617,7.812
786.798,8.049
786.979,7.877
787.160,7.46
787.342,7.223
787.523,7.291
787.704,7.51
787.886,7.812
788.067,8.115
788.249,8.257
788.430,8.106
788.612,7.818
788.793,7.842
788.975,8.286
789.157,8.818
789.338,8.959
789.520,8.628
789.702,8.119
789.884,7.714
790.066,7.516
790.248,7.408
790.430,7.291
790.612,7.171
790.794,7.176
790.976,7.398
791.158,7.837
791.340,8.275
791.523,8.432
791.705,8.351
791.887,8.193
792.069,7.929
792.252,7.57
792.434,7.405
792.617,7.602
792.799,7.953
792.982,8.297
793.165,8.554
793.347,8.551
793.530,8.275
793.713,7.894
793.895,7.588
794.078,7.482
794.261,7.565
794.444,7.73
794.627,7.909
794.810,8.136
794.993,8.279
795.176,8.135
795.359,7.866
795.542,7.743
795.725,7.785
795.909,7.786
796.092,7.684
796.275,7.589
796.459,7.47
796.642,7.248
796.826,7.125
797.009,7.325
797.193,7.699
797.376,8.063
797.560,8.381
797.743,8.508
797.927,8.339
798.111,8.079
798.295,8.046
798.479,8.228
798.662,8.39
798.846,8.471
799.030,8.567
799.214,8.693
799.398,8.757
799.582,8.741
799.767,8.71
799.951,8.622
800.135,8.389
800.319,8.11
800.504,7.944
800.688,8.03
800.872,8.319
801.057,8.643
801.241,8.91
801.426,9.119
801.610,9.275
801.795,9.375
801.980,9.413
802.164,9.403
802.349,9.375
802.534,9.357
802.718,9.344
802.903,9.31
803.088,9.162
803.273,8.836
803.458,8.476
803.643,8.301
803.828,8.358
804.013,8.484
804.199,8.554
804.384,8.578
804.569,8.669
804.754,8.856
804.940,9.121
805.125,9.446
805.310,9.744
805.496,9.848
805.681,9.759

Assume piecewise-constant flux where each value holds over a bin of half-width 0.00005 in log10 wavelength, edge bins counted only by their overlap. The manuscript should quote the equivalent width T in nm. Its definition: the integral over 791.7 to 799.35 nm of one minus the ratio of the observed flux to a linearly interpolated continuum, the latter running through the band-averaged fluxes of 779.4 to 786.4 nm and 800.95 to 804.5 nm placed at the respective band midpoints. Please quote 0.33 nm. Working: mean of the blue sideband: 7.21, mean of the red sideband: 8.96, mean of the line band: 7.96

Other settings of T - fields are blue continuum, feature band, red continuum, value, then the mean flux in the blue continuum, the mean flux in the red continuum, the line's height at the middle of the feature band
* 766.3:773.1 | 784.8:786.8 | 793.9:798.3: 0.08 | 7.16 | 7.82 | 7.57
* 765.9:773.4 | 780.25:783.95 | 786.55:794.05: 0.18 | 7.12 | 7.91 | 7.59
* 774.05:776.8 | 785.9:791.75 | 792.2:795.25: -0.07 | 7.16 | 7.94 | 7.73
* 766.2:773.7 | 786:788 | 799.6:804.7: 0.11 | 7.14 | 8.78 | 8.01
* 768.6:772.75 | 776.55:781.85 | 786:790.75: -0.10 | 7.24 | 7.81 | 7.52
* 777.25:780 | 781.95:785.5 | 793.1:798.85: 0.43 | 7.88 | 7.93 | 7.89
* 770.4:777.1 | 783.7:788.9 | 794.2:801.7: 0.27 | 7.28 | 8.16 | 7.73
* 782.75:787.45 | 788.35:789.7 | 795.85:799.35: -0.17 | 7.15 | 8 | 7.41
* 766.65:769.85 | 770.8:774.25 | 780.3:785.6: -0.18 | 6.93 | 7.07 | 6.97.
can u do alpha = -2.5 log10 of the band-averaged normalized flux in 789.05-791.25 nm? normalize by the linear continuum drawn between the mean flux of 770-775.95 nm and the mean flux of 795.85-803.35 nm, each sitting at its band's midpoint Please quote 0.028 mag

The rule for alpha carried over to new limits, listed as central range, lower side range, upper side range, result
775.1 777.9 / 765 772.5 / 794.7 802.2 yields 0.02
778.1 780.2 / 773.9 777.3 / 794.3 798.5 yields -0.11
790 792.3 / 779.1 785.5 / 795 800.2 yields 0.00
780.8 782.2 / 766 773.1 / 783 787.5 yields -0.02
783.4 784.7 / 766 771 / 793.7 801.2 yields 0.14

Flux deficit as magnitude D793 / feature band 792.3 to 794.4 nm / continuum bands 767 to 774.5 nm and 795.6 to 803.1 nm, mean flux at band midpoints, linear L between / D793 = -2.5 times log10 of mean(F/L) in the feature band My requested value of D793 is 0.03 mag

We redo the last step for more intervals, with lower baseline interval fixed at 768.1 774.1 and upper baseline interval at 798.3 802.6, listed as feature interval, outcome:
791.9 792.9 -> 0.07 mag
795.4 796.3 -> 0.10 mag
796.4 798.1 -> 0.10 mag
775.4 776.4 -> 0.07 mag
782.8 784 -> 0.11 mag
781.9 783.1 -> 0.08 mag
